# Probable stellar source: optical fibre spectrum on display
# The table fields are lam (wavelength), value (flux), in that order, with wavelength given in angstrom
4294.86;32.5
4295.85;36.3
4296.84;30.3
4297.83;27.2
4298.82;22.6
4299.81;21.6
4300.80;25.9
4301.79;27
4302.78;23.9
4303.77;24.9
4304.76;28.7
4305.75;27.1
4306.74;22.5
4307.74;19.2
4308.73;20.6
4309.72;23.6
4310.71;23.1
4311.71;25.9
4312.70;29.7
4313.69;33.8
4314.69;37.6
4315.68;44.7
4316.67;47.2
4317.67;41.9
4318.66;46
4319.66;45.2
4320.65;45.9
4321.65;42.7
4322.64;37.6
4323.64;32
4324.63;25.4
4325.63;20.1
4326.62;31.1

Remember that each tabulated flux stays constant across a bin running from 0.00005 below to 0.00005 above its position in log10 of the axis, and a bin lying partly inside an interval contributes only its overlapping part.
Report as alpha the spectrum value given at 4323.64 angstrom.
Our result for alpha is 32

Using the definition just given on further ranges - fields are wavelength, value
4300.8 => 25.9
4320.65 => 45.9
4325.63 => 20.1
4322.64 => 37.6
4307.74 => 19.2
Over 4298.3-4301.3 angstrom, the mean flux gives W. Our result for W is 23.4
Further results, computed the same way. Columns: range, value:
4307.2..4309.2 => 19.9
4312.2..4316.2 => 36.6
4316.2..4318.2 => 44.5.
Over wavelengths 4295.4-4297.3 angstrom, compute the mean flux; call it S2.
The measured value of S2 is 33.3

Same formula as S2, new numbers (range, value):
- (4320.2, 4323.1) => 42.1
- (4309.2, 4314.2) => 27.2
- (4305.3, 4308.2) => 22.9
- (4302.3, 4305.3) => 25.9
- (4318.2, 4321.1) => 45.7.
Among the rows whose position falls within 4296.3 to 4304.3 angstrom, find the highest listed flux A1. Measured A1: 30.3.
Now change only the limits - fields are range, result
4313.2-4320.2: 47.2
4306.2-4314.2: 33.8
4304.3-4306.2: 28.7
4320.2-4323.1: 45.9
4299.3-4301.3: 25.9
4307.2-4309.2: 20.6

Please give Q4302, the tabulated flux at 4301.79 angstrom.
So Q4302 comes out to 27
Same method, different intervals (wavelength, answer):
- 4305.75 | 27.1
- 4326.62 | 31.1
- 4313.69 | 33.8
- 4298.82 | 22.6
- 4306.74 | 22.5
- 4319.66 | 45.2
